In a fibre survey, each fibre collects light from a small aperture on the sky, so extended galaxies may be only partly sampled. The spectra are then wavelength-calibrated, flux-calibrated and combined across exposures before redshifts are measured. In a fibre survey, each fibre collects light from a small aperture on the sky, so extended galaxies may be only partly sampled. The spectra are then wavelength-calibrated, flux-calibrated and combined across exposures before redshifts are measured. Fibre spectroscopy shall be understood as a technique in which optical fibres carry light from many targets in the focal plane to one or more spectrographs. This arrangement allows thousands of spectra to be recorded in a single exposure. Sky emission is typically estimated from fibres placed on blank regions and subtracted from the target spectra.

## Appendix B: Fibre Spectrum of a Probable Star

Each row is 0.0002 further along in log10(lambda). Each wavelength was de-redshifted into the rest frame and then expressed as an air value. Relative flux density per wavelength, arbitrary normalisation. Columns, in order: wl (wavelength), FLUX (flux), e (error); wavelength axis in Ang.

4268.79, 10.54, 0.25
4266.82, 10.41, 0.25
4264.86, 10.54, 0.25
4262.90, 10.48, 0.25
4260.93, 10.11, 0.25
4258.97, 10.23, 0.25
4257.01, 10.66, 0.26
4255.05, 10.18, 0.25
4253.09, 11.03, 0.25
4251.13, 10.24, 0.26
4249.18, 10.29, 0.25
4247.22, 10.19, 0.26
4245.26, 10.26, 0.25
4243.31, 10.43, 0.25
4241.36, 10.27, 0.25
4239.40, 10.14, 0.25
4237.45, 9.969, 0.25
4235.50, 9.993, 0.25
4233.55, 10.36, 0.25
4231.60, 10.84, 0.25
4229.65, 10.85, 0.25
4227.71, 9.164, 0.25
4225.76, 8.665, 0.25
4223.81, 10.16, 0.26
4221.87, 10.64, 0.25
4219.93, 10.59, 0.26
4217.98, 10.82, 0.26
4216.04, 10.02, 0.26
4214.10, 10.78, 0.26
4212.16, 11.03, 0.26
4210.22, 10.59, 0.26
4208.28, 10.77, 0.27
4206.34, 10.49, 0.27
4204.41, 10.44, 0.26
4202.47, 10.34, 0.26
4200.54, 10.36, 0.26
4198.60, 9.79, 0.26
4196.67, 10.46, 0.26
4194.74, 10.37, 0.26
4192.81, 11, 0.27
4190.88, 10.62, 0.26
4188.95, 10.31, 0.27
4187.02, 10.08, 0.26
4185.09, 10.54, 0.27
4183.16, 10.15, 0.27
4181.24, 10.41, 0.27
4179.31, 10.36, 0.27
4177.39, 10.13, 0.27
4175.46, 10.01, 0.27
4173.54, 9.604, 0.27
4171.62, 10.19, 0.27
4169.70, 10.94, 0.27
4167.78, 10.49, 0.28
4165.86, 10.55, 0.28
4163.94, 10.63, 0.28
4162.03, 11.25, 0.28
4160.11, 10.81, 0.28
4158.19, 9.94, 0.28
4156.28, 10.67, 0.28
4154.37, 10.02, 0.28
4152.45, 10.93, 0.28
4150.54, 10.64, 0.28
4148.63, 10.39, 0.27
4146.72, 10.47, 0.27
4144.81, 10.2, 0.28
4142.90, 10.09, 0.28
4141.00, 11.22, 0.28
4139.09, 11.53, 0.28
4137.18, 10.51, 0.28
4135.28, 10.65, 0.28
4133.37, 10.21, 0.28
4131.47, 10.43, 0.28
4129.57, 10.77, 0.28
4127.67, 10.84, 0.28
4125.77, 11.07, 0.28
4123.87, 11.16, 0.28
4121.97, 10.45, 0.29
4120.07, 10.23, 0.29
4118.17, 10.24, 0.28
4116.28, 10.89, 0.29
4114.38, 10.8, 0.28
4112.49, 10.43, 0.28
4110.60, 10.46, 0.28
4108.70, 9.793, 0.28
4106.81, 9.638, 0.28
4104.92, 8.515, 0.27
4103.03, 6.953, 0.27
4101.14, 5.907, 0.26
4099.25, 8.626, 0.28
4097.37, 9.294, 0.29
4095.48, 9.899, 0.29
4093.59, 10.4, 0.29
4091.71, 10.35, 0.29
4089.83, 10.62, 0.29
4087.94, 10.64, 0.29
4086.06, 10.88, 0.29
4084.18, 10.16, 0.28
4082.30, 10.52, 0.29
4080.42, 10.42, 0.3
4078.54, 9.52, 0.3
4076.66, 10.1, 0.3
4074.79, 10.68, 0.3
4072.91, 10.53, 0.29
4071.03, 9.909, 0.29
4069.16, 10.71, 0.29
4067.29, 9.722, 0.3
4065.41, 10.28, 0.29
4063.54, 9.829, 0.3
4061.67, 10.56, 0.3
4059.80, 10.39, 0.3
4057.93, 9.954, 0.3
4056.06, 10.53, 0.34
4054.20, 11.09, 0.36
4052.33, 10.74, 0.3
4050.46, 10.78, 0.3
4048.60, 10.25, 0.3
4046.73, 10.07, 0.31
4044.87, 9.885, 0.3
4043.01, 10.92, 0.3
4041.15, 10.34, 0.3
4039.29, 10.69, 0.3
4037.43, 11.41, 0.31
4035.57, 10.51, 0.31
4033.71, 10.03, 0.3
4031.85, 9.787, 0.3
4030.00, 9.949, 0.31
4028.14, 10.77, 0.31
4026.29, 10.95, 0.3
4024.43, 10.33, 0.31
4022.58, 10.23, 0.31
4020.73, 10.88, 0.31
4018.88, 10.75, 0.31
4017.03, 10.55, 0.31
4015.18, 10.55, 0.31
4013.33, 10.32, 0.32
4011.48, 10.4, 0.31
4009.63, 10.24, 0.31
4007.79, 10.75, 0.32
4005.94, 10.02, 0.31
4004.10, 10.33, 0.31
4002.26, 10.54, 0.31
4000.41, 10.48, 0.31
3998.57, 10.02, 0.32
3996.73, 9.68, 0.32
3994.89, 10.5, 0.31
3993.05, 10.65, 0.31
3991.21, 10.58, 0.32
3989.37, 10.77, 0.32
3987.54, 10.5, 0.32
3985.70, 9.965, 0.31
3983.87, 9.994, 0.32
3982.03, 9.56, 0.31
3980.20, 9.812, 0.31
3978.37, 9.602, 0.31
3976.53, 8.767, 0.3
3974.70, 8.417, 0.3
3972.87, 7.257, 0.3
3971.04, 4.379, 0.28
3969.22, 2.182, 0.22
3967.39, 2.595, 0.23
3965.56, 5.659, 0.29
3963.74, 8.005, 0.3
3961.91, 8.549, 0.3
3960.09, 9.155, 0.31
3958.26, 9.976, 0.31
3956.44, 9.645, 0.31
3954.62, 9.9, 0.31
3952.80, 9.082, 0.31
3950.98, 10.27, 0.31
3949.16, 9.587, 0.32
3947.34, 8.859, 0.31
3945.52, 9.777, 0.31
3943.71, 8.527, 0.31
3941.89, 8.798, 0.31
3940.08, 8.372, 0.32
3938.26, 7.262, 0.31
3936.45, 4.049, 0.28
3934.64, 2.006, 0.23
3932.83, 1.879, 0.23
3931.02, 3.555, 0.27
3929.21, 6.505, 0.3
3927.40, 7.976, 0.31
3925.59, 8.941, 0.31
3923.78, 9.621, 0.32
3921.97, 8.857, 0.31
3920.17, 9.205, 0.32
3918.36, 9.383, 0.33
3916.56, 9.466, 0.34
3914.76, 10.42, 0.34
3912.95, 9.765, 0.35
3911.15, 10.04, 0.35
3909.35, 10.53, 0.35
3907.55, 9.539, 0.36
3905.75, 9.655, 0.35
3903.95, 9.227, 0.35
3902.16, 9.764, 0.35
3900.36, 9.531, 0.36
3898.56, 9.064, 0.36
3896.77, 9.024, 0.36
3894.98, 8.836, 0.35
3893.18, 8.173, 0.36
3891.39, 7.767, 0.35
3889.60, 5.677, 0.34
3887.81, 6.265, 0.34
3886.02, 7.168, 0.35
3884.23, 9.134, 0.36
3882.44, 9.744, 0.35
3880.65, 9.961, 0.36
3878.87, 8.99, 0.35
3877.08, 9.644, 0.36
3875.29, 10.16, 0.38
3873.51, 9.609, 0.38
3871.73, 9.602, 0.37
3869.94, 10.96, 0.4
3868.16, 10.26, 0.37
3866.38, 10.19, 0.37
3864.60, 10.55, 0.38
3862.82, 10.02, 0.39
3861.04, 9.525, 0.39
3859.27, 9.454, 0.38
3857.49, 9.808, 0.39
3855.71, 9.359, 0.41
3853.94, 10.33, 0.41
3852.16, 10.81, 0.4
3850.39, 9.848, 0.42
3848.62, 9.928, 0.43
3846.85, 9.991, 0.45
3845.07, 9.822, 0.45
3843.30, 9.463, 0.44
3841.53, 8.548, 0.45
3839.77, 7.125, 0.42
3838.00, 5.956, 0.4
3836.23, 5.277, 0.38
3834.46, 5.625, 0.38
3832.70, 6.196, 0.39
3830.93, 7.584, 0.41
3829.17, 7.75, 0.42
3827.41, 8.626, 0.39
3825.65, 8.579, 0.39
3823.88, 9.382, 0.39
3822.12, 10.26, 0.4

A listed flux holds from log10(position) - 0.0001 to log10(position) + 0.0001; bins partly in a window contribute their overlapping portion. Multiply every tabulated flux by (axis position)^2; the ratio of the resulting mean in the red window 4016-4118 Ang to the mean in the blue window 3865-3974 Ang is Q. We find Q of 1.3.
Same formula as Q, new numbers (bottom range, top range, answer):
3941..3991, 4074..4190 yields 1.30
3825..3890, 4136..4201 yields 1.37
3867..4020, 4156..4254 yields 1.33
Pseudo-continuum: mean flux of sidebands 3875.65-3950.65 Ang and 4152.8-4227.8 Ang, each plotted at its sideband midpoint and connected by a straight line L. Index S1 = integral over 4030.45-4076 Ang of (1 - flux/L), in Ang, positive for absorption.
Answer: -5.0 Ang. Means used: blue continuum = 8.33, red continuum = 10.4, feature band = 10.4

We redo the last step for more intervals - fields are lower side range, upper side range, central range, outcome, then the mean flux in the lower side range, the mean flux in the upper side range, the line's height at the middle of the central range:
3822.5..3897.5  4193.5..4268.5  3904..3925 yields -1.4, 8.84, 10.3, 9.06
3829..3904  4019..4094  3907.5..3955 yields 6.1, 8.89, 10.4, 9.41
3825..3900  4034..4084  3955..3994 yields 5.3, 8.83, 10.4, 9.72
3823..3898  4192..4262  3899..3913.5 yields -1.2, 8.83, 10.3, 9.02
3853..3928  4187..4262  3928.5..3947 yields 6.5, 9.32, 10.4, 9.46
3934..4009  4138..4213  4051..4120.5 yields -2.3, 8.69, 10.5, 9.69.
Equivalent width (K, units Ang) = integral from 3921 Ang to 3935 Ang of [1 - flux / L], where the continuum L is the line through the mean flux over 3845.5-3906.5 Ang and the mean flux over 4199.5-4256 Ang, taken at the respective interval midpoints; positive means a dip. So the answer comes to 4.6 Ang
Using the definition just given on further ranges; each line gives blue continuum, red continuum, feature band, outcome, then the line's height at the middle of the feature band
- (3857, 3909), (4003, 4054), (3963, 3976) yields 5.7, 9.97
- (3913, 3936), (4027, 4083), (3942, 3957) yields -2.8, 7.92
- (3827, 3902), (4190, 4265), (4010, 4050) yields -3.8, 9.54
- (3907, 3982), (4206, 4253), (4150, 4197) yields -2.8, 9.86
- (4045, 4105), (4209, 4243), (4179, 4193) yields -0.3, 10.2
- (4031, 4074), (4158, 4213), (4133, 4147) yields -0.3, 10.4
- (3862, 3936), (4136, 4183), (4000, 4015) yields -1.5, 9.43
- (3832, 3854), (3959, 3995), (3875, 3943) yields 0.6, 8.32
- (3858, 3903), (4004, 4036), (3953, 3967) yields 2.0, 9.87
